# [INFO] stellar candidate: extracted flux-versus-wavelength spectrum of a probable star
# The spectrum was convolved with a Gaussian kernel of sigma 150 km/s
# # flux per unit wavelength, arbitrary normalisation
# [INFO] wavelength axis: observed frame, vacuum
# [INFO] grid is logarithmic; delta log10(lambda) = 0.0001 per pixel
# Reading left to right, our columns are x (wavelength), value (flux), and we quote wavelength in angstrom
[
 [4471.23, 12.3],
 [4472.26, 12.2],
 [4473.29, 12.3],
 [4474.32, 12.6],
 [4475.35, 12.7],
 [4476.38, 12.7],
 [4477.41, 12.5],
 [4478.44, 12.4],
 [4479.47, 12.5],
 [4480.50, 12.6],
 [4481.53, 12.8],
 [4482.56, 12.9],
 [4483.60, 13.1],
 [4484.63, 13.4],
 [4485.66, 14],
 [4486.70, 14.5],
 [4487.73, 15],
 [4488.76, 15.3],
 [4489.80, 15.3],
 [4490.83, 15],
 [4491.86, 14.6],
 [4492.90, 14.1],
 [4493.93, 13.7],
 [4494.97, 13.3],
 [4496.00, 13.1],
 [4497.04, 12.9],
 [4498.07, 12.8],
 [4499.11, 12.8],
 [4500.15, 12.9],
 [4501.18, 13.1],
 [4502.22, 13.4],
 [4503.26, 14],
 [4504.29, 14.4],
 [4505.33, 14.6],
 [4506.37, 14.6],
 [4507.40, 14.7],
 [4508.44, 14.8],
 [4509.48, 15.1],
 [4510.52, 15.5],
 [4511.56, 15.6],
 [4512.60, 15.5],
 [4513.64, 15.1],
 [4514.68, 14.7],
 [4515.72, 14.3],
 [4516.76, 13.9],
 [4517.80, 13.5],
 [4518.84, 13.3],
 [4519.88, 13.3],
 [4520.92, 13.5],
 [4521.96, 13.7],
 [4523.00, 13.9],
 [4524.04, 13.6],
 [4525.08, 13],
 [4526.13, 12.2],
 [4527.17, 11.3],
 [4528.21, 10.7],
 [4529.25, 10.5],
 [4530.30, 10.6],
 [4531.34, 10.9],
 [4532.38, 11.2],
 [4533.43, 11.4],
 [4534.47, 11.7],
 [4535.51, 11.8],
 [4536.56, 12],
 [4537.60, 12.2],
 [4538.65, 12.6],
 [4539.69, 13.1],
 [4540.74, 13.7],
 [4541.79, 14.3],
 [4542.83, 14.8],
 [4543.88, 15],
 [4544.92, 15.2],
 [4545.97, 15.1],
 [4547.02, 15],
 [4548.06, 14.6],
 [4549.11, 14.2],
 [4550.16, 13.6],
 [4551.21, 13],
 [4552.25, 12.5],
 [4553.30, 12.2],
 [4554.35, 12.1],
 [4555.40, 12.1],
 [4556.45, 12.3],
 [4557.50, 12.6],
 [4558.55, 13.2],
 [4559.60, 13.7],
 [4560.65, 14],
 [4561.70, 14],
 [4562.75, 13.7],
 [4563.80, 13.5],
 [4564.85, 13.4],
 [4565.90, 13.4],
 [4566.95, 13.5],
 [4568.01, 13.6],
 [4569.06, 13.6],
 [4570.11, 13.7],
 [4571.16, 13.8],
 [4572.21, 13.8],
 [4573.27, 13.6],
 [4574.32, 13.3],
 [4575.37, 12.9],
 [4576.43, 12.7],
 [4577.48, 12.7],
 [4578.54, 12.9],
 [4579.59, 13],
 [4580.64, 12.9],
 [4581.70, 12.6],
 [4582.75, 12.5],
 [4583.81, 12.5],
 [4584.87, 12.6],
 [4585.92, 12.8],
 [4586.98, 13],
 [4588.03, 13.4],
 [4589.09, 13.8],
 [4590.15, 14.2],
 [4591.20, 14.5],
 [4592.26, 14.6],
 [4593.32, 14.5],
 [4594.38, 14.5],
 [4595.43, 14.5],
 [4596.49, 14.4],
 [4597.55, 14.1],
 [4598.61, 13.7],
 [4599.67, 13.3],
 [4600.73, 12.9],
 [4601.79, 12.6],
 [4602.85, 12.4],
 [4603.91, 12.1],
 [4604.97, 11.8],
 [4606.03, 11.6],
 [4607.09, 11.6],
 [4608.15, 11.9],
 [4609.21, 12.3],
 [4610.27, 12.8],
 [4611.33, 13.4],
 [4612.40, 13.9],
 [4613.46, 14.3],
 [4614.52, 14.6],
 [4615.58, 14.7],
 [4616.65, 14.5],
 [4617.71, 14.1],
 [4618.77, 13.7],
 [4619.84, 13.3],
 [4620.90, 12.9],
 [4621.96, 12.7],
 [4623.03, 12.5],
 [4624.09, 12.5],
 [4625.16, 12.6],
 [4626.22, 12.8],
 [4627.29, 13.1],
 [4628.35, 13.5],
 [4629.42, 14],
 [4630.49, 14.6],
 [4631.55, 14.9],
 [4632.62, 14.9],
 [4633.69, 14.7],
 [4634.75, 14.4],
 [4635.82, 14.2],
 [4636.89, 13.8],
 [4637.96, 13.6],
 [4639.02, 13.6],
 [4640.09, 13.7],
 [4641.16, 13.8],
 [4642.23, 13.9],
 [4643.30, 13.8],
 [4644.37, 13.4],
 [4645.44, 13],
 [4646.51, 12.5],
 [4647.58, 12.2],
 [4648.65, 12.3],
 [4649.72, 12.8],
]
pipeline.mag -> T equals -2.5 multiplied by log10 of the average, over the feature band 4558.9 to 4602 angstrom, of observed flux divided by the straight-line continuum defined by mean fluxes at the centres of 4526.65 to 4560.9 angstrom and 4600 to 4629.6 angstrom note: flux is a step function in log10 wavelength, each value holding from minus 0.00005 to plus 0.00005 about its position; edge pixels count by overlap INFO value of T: -0.046 mag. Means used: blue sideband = 12.8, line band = 13.5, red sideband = 13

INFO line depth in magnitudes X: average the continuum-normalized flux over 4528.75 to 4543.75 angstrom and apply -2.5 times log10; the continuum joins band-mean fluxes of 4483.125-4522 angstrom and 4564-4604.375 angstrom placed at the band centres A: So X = 0.13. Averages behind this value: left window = 14.1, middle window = 12.3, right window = 13.4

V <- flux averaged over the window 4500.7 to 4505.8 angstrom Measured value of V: 13.9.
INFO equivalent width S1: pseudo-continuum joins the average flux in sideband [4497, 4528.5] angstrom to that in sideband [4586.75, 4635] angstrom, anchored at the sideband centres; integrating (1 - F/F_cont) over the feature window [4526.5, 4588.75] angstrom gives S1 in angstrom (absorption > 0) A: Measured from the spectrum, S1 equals 3.0 angstrom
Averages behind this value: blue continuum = 13.8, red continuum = 13.5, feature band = 13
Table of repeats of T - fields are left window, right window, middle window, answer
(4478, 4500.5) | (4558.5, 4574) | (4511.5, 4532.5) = 0.05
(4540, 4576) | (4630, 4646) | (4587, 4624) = 0.04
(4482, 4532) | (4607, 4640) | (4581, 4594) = 0.02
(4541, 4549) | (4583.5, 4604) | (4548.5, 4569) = 0.10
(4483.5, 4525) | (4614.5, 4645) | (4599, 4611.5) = 0.12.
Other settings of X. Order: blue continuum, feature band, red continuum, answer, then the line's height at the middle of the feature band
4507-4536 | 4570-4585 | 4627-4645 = 0.05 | 13.6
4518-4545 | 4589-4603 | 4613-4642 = -0.04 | 13.4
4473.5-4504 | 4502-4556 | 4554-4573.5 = 0.00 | 13.4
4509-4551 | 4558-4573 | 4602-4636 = -0.02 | 13.4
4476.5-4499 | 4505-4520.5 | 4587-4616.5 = -0.08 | 13.5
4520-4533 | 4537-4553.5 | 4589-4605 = -0.11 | 12.5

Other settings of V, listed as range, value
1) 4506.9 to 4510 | 14.8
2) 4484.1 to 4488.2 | 14.2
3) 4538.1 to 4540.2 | 12.8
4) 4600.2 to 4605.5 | 12.4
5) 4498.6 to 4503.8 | 13.3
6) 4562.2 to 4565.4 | 13.6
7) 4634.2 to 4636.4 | 14.3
